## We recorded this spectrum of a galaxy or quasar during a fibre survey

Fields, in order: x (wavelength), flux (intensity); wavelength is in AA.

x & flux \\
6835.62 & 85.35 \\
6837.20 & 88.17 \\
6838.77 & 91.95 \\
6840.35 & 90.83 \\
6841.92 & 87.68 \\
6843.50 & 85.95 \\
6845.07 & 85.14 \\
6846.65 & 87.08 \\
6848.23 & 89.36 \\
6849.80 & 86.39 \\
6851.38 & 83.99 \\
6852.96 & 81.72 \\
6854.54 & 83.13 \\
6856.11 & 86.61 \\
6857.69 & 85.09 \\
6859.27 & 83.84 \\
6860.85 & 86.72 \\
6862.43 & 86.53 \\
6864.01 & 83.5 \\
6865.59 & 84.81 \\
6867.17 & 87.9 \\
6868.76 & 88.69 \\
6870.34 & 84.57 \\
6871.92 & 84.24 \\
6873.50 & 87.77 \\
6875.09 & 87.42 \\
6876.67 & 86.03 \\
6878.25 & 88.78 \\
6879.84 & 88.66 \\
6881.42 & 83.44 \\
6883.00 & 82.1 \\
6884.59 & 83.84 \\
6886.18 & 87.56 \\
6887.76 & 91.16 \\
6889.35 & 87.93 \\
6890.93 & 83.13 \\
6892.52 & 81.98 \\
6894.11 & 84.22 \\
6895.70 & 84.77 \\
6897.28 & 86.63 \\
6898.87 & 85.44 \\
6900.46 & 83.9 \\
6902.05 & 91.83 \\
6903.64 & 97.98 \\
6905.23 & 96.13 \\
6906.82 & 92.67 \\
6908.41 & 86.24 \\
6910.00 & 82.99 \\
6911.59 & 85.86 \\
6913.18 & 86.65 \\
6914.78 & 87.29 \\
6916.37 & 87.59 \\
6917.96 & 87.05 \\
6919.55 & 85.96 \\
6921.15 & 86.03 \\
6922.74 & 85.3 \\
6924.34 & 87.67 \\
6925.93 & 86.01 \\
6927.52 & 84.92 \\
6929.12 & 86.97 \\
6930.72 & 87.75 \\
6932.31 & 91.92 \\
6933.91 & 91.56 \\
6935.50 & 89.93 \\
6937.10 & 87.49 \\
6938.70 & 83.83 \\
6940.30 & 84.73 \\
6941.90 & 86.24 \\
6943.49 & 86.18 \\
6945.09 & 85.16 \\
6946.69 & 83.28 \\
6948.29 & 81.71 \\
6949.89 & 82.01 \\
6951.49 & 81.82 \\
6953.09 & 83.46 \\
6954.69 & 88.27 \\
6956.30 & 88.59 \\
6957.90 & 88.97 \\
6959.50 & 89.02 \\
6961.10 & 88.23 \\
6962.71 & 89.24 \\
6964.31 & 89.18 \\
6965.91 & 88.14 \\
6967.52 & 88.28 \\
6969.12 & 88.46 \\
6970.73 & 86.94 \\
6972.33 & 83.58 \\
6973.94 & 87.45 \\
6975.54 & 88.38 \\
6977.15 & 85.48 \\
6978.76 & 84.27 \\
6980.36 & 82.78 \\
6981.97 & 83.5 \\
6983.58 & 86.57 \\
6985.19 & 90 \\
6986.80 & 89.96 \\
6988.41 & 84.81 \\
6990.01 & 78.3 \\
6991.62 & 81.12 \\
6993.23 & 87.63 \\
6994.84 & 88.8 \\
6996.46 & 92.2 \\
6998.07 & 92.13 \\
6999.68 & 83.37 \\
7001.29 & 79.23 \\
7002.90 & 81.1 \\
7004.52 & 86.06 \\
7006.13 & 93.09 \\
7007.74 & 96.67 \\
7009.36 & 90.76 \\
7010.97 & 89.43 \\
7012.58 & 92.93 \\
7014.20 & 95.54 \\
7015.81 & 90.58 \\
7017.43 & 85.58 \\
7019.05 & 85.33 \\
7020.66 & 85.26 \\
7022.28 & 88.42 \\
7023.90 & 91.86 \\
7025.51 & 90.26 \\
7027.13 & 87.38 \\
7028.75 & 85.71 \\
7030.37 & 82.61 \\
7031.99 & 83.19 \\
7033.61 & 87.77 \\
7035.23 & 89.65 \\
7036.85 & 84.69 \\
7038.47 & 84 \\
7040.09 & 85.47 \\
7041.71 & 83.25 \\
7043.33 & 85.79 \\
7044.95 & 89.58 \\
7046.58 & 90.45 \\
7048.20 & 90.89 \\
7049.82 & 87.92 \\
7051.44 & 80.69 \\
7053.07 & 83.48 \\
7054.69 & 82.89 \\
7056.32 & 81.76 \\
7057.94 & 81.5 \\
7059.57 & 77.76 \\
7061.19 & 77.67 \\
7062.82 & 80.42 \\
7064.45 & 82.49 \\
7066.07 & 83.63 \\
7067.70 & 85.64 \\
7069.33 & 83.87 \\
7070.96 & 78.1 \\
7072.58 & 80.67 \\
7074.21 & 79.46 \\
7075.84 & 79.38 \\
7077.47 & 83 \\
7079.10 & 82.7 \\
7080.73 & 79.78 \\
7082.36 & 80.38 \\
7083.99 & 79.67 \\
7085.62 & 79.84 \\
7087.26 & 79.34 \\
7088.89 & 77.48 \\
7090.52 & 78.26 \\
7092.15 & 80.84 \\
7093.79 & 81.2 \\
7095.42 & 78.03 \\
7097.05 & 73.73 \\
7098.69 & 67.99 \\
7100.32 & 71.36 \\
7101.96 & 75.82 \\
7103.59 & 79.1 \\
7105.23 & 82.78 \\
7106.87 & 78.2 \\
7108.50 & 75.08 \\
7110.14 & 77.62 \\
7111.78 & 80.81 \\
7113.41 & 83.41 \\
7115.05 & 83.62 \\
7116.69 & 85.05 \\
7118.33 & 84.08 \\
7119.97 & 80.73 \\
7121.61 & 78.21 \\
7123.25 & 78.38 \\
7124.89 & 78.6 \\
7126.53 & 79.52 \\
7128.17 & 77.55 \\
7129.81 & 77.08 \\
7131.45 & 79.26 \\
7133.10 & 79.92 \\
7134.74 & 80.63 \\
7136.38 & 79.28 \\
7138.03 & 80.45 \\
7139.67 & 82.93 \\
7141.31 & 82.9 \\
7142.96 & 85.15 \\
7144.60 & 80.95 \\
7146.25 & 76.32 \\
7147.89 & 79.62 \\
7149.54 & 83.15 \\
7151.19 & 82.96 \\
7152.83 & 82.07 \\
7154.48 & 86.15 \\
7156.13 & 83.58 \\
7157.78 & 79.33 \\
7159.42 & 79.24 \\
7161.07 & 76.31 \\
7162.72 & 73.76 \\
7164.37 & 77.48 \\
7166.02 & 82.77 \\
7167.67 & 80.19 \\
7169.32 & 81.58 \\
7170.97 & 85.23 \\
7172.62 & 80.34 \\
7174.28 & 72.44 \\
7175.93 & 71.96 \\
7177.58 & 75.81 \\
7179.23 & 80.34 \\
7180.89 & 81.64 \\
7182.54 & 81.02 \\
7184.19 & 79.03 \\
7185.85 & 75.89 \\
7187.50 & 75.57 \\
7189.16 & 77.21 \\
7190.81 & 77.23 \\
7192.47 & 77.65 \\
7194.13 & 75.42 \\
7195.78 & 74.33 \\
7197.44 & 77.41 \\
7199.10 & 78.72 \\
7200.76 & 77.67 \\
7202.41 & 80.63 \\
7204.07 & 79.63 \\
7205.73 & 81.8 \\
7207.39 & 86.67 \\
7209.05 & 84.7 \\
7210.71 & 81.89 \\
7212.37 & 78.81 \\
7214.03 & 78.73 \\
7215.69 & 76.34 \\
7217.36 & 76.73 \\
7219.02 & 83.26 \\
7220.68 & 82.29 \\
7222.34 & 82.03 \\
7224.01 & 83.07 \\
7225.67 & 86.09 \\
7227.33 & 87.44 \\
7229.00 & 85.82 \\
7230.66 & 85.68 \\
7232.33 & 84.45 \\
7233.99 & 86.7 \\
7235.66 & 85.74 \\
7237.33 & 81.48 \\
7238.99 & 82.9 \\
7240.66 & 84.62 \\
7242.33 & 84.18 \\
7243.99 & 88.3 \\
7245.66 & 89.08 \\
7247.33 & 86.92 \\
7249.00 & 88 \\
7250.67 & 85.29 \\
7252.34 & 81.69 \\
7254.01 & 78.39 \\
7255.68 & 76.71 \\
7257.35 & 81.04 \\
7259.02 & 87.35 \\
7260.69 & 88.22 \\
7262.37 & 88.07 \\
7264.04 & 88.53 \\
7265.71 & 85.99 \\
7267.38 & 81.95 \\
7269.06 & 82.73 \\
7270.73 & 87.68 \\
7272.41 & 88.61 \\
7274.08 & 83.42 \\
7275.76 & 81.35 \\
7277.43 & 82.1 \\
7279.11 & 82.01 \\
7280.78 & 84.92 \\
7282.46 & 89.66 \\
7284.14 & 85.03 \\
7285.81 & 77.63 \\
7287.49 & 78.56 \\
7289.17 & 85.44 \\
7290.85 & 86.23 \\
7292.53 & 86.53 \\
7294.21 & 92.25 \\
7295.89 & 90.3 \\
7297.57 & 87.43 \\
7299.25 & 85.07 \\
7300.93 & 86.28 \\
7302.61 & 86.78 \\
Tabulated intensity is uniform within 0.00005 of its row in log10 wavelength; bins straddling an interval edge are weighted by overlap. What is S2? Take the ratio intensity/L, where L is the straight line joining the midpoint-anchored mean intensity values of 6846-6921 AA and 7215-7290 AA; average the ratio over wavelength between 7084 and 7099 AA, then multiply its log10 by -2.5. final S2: 0.10 mag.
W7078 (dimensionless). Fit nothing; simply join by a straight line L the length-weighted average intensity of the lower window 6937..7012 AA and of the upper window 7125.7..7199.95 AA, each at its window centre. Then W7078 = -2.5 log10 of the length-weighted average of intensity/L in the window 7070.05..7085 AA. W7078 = 0.03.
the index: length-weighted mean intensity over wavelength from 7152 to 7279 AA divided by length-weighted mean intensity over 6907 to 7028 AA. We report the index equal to 0.94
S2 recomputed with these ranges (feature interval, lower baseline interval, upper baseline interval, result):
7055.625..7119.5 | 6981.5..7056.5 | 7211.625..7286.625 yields 0.08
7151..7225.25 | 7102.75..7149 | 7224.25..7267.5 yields 0.04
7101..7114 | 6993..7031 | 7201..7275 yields 0.10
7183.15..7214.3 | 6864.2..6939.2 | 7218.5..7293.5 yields 0.08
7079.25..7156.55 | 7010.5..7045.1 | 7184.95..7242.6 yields 0.06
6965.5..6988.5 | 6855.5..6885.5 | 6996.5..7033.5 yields 0.01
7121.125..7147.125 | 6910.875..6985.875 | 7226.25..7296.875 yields 0.08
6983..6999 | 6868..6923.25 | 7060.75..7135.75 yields -0.05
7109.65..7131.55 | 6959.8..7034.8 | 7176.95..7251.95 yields 0.05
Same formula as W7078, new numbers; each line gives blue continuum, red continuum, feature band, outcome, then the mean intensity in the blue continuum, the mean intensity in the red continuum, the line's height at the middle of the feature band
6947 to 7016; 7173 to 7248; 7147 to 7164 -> 0.03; 87.1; 81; 82.5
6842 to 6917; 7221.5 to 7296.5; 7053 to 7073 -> 0.05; 86.5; 84.9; 85.7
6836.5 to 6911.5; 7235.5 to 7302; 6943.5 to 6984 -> 0.00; 86.7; 84.9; 86.3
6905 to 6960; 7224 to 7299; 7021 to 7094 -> 0.03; 86.7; 85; 86.1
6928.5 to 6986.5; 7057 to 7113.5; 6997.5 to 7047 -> -0.06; 86.7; 79.3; 82.9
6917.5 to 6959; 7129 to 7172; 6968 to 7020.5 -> -0.03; 86.3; 80.7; 84.8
